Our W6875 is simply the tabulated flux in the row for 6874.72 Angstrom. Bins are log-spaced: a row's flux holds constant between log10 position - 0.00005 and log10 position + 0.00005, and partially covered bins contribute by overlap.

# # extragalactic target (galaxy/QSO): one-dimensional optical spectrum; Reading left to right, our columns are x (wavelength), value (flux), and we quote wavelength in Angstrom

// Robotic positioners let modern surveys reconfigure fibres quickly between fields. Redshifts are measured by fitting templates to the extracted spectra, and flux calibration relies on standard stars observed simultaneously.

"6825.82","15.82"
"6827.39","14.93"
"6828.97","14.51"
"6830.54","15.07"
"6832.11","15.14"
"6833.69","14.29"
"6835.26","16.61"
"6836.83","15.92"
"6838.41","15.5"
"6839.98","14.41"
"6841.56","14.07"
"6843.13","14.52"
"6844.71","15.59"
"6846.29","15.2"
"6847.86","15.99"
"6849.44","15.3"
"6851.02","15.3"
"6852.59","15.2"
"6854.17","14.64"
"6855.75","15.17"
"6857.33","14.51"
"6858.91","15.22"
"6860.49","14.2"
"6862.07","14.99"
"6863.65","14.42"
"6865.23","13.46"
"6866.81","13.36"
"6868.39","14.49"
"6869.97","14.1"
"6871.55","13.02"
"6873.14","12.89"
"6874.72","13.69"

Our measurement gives 13.69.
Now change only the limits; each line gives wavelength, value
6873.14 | 12.89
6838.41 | 15.5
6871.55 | 13.02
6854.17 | 14.64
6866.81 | 13.36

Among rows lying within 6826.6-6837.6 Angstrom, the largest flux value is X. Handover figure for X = 16.61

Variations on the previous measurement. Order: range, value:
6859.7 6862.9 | 14.99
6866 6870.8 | 14.49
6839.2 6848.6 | 15.99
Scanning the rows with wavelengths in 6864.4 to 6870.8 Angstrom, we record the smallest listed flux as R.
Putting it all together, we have 13.36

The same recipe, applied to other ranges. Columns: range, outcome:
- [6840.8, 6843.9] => 14.07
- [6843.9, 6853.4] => 15.2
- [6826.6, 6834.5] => 14.29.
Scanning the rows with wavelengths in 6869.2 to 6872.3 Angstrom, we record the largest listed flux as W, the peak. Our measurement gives 14.1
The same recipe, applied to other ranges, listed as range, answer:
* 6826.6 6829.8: 14.93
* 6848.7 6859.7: 15.3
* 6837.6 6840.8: 15.5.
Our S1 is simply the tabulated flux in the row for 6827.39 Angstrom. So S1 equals 14.93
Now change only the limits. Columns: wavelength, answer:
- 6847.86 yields 15.99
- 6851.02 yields 15.3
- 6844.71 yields 15.59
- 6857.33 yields 14.51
